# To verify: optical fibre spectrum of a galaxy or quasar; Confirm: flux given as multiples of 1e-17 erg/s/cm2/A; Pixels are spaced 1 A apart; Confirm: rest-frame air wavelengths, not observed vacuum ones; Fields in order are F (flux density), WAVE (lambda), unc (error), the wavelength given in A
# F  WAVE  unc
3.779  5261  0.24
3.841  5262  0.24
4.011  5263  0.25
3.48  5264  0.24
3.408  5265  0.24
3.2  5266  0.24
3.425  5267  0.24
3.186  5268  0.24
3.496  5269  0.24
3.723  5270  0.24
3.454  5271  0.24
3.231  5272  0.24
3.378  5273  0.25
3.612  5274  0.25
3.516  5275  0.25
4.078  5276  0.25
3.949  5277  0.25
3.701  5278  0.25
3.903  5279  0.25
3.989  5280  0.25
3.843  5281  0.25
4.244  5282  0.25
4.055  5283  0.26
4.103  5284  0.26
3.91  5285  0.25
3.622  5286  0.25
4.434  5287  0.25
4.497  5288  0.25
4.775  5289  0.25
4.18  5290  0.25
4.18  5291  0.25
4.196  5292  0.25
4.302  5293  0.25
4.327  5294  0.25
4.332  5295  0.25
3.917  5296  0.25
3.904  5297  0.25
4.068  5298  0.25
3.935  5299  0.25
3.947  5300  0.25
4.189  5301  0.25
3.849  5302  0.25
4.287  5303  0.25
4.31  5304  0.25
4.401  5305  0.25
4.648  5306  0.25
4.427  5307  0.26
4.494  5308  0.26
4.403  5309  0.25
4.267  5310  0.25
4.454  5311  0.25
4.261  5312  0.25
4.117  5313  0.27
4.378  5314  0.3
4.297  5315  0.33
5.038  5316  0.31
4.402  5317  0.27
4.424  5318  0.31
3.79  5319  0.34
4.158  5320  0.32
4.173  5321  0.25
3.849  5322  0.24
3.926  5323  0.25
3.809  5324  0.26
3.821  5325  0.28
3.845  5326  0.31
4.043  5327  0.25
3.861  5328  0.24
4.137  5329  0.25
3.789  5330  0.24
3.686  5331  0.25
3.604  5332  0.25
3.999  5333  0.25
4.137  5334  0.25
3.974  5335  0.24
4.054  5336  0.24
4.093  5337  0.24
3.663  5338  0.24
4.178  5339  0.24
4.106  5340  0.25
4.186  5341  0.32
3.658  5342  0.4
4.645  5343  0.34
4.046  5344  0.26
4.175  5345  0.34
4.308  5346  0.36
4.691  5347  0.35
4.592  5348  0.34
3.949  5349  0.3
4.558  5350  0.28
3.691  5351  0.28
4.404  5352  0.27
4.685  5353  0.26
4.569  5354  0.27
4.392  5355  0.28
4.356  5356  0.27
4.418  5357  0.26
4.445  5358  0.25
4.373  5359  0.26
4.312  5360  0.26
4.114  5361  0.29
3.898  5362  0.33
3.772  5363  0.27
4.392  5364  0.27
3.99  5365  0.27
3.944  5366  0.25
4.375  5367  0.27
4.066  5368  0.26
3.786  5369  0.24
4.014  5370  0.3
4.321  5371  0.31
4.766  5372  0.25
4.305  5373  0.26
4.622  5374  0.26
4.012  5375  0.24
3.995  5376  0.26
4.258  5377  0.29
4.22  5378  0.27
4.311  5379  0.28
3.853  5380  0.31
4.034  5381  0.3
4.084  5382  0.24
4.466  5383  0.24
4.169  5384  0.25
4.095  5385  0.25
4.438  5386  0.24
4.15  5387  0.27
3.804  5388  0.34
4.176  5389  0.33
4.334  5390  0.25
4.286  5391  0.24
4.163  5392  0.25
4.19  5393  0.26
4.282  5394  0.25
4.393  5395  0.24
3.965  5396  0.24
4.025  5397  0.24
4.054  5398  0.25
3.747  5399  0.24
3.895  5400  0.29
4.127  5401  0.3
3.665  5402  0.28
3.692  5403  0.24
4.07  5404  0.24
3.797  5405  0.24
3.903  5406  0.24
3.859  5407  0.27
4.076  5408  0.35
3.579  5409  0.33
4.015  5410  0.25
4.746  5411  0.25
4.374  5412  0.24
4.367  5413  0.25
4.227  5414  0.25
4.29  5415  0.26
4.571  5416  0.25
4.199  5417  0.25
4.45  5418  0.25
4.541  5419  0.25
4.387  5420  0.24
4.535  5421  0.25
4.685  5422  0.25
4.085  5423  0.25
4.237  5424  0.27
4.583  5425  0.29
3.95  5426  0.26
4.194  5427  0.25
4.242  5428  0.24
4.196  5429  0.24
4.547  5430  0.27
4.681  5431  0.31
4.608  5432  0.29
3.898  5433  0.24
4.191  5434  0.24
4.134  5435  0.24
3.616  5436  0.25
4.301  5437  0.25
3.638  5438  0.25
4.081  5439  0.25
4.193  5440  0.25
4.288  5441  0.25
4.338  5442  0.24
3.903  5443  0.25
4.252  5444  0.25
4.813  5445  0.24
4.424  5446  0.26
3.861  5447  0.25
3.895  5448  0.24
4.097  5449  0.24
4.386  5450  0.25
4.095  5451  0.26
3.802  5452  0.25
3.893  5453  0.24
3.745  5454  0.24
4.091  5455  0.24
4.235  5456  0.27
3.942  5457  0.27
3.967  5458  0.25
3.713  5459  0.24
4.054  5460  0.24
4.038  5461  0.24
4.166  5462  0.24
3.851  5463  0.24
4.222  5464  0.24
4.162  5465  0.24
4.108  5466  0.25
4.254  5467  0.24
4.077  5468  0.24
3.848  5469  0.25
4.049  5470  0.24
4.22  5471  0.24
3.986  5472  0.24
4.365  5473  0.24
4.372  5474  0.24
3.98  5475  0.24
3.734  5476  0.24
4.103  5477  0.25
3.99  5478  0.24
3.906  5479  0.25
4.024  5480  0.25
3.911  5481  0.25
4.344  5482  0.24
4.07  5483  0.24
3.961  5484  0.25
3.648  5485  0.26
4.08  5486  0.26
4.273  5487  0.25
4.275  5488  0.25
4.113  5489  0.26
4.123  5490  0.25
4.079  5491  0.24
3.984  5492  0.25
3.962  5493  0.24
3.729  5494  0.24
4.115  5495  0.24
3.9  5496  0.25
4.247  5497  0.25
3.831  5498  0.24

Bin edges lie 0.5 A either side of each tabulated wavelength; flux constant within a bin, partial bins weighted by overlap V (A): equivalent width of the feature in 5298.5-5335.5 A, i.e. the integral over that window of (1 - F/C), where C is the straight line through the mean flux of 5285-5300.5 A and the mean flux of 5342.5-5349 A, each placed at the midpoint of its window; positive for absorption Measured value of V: 1.0 A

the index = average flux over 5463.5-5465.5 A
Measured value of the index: 4.19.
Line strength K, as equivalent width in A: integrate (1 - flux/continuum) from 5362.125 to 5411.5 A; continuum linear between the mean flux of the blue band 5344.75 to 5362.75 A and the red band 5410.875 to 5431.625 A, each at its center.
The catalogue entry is 2.8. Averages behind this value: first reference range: 4.32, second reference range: 4.38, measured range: 4.11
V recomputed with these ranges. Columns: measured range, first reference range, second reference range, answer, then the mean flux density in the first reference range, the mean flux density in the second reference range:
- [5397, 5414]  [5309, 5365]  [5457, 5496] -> 0.4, 4.16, 4.05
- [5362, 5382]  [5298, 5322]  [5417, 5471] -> 0.3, 4.28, 4.16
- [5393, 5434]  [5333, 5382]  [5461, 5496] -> -0.6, 4.2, 4.06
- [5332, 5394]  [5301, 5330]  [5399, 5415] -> -1.3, 4.2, 4.03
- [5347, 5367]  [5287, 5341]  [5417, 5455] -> -0.5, 4.15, 4.21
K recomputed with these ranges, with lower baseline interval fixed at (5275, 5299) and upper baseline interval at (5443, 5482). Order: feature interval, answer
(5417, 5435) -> -1.2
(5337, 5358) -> -0.9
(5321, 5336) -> 0.7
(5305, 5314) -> -0.6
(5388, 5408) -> 0.2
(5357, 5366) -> -0.2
